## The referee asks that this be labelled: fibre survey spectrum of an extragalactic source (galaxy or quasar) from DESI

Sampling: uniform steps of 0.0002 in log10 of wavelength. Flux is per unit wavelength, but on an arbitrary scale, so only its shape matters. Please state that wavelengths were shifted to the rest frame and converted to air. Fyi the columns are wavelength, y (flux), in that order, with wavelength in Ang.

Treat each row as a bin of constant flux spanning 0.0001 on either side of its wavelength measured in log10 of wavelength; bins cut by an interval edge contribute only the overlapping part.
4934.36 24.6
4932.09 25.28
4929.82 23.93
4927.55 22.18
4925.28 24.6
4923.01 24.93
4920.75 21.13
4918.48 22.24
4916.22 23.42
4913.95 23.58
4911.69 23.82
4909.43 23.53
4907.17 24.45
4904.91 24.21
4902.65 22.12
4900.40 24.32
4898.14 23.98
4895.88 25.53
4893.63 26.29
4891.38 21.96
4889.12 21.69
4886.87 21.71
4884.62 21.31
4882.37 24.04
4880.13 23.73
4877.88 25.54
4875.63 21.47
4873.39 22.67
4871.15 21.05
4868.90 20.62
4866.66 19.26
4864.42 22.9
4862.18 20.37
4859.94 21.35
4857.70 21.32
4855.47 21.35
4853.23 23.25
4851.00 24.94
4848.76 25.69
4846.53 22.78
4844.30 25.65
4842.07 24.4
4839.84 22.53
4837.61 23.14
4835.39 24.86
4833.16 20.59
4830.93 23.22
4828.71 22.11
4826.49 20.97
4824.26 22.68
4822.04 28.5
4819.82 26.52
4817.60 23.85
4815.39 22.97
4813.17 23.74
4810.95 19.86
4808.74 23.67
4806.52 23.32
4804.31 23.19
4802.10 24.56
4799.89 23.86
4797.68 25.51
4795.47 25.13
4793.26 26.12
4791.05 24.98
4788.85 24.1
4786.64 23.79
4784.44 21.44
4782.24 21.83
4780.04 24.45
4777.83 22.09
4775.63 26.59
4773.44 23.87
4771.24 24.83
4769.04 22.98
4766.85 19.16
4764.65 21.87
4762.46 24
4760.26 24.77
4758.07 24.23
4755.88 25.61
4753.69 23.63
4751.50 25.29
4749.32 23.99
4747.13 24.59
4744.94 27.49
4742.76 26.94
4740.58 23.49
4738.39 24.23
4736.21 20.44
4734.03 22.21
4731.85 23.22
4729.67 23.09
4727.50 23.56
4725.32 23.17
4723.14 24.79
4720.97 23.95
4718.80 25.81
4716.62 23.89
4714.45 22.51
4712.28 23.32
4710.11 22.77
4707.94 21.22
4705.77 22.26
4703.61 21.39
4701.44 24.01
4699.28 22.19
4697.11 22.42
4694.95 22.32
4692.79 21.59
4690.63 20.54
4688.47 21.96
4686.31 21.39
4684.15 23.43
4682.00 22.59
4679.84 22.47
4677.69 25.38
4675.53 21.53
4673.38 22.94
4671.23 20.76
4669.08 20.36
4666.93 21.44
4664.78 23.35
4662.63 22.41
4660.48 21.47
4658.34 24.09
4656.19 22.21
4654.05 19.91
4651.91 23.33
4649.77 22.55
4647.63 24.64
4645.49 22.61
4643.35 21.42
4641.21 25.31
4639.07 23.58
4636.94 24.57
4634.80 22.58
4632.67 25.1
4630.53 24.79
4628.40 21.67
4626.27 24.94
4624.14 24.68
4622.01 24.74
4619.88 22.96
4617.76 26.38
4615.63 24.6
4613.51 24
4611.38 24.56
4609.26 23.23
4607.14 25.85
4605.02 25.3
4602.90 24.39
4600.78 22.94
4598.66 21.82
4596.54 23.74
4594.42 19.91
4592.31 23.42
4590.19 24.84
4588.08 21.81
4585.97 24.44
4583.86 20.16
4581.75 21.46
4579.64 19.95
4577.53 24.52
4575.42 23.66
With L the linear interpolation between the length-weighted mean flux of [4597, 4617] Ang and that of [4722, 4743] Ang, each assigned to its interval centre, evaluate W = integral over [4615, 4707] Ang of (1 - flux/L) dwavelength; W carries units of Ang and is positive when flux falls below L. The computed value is 3.5 Ang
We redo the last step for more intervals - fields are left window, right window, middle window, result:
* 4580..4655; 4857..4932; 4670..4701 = 1.4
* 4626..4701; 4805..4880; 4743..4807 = -3.5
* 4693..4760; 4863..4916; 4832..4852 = -0.6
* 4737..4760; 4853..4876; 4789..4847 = -2.7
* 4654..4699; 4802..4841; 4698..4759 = -3.0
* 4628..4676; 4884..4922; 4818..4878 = 0.6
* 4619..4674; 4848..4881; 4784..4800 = -1.4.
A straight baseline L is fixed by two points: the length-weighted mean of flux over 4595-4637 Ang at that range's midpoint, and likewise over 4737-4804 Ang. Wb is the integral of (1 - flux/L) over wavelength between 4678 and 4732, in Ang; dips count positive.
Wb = 2.9 Ang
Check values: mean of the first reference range 24.1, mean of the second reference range 24.2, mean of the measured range 22.8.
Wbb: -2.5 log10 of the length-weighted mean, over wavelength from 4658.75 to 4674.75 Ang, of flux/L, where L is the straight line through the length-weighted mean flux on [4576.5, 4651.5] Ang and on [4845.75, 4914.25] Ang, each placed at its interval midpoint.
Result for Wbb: 0.07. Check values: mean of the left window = 23.5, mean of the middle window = 21.9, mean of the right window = 22.9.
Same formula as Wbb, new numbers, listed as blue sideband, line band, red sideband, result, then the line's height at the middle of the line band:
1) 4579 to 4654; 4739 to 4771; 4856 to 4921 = -0.05 mag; 23.1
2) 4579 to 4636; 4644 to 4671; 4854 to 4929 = 0.05 mag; 23.4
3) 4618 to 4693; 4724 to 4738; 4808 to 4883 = 0.01 mag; 22.9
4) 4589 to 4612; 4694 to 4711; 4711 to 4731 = 0.07 mag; 23.7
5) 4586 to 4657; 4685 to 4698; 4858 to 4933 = 0.08 mag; 23.4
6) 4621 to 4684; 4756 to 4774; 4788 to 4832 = 0.02 mag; 23.7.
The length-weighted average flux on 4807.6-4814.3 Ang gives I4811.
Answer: 22.4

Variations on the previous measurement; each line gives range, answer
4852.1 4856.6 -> 22.3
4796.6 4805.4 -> 24.3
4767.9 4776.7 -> 24.6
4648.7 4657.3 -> 22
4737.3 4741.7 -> 23.9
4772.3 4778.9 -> 24.2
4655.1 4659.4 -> 23.1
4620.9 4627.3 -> 24.8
